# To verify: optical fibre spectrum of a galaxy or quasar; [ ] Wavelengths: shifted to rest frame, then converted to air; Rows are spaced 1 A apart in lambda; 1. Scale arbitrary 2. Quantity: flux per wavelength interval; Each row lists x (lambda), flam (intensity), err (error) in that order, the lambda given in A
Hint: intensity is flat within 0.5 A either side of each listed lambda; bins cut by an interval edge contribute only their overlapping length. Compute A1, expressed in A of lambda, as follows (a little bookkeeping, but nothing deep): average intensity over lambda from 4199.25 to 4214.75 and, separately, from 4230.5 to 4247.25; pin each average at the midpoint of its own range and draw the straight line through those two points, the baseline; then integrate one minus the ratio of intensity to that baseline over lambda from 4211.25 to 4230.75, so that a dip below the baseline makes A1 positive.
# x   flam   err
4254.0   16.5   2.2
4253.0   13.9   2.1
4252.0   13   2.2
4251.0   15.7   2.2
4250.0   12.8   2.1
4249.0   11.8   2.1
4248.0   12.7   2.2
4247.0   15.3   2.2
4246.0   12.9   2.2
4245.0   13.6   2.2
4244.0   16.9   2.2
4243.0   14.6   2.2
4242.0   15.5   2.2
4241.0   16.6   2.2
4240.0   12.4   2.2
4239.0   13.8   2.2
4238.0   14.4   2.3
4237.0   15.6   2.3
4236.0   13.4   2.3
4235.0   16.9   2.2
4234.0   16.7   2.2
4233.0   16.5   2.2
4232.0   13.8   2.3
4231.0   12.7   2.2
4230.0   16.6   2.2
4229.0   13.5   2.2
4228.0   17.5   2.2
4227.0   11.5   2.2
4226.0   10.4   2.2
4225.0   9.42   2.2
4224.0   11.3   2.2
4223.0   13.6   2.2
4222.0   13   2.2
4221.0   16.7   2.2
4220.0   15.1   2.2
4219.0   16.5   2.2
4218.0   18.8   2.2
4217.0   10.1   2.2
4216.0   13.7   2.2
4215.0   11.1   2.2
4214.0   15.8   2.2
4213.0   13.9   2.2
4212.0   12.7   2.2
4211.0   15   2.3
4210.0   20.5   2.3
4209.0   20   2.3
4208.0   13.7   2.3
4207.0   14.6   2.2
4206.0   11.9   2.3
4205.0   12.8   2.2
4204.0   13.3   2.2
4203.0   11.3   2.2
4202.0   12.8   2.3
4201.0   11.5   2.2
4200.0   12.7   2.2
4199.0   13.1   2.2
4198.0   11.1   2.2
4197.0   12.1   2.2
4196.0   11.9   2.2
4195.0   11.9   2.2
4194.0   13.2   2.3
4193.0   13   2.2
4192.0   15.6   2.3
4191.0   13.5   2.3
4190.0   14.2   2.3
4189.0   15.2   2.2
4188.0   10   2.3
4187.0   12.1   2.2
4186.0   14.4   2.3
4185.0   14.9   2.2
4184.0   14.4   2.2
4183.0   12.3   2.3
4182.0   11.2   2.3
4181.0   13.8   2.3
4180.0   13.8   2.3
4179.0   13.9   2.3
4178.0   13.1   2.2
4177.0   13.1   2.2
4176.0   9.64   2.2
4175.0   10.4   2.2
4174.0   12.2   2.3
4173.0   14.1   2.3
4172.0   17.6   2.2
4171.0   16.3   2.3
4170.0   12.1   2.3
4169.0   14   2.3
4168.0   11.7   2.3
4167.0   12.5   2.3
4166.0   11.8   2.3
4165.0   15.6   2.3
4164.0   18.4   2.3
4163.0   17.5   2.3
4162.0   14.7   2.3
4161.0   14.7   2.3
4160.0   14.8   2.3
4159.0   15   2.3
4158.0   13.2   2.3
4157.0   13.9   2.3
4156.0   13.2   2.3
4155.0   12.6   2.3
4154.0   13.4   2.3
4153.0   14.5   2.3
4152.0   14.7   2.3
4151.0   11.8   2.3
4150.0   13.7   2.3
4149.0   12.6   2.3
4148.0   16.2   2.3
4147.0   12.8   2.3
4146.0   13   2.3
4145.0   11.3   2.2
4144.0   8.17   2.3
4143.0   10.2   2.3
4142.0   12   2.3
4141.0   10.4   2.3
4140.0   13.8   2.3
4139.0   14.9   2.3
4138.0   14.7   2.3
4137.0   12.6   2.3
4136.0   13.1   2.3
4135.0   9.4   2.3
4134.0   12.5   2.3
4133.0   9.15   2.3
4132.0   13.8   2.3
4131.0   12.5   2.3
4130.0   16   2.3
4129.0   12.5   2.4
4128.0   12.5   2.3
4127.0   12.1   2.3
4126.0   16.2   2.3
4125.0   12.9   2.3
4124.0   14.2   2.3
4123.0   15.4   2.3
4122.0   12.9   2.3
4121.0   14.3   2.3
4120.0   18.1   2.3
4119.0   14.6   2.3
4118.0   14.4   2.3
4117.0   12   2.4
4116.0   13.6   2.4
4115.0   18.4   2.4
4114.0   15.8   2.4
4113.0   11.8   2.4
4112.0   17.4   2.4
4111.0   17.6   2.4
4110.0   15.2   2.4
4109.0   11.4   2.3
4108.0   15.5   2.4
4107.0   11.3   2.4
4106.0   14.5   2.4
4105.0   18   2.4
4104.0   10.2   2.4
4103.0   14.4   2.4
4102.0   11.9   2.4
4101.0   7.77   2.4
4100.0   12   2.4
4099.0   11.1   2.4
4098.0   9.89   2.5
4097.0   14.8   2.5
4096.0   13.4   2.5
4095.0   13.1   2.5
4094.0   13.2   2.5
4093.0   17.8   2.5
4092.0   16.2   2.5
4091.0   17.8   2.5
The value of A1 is 0.9 A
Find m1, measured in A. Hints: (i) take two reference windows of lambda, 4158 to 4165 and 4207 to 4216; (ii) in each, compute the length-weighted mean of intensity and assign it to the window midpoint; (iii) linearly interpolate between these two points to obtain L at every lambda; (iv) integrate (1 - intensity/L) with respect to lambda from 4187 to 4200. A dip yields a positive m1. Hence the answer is 2.1 A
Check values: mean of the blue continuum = 15.6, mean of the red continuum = 15.2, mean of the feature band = 12.9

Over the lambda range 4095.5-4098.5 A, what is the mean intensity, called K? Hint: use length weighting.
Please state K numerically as 12.7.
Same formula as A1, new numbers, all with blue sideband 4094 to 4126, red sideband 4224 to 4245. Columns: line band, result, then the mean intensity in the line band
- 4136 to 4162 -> 1.55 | 13.2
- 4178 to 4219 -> 1.79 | 13.6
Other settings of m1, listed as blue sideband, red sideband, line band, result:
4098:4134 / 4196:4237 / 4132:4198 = 2.9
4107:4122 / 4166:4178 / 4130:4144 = 1.9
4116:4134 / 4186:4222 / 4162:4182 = 0.0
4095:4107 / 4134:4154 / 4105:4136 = -3.5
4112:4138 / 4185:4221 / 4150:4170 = -0.5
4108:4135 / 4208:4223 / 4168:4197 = 3.0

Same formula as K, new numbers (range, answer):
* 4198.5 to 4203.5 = 12.3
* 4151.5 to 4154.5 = 14.2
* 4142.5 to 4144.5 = 9.18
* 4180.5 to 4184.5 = 12.9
